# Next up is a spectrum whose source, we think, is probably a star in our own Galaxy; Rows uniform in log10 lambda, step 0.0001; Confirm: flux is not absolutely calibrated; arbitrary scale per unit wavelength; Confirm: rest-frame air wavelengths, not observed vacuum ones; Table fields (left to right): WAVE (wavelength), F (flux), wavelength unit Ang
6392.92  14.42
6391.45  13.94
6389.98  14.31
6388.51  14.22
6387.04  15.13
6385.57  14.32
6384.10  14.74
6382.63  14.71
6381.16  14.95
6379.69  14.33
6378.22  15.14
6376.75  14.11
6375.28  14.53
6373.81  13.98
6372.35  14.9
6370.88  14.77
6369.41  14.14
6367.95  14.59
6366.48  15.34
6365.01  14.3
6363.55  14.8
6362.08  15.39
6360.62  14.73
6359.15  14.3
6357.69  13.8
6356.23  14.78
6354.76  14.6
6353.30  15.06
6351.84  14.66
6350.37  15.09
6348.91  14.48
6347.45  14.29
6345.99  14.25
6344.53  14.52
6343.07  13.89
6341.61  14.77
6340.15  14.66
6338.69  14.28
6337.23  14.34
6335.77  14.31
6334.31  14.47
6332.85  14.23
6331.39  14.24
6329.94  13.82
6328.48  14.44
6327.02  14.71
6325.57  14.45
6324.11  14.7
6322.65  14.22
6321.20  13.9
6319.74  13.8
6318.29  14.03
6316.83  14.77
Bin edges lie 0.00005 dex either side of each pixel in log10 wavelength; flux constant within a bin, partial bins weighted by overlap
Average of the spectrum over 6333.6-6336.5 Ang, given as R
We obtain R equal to 14.4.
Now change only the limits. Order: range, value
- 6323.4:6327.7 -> 14.6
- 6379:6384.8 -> 14.7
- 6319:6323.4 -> 14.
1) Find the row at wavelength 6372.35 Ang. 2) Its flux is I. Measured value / 14.9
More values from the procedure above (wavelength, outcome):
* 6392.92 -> 14.42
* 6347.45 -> 14.29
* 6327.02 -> 14.71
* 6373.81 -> 13.98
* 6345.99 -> 14.25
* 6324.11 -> 14.7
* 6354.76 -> 14.6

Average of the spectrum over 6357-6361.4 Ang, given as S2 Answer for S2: 14.3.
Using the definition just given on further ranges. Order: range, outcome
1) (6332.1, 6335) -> 14.3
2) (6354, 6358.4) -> 14.4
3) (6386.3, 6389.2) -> 14.7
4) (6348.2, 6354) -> 14.8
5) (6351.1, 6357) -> 14.8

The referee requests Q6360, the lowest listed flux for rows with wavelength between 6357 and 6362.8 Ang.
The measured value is 13.8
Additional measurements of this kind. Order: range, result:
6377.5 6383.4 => 14.33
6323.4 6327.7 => 14.45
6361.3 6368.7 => 14.3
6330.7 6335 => 14.23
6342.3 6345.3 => 13.89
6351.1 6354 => 14.66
